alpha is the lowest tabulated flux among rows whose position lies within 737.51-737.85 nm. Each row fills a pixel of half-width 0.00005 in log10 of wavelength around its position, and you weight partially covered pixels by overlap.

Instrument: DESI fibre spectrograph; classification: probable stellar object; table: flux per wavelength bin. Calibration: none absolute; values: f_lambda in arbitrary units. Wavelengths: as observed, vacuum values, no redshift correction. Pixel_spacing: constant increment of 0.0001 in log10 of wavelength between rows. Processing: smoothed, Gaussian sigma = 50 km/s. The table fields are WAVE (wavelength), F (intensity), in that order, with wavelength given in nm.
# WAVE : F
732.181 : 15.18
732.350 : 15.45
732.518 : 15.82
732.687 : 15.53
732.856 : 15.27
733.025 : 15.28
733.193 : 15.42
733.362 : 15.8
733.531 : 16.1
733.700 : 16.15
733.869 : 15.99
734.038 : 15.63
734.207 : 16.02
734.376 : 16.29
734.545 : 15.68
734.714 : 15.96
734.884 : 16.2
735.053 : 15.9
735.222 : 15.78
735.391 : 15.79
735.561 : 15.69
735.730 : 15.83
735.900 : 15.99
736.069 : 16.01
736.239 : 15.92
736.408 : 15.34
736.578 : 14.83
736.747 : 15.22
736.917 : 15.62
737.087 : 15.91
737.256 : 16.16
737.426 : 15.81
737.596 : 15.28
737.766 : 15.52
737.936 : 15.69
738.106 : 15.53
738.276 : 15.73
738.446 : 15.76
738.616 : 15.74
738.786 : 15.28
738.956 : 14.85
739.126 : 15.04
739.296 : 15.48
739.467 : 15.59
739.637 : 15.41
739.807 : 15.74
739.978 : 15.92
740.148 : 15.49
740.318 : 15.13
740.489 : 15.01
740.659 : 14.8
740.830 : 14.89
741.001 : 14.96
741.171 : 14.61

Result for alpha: 15.28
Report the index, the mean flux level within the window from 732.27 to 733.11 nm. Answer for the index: 15.5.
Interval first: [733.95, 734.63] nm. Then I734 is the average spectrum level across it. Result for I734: 15.9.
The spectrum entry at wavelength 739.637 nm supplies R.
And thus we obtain 15.41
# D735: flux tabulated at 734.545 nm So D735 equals 15.68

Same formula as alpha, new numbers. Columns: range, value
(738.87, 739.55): 14.85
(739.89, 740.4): 15.13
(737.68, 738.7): 15.52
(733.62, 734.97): 15.63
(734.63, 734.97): 15.96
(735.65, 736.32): 15.83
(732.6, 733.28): 15.27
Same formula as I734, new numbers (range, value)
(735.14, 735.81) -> 15.8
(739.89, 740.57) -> 15.4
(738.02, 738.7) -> 15.7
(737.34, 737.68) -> 15.5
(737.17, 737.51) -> 16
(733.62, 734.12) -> 15.9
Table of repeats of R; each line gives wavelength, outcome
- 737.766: 15.52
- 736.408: 15.34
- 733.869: 15.99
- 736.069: 16.01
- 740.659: 14.8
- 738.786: 15.28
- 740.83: 14.89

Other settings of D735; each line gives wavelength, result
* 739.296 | 15.48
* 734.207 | 16.02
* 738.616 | 15.74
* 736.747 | 15.22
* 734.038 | 15.63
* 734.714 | 15.96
